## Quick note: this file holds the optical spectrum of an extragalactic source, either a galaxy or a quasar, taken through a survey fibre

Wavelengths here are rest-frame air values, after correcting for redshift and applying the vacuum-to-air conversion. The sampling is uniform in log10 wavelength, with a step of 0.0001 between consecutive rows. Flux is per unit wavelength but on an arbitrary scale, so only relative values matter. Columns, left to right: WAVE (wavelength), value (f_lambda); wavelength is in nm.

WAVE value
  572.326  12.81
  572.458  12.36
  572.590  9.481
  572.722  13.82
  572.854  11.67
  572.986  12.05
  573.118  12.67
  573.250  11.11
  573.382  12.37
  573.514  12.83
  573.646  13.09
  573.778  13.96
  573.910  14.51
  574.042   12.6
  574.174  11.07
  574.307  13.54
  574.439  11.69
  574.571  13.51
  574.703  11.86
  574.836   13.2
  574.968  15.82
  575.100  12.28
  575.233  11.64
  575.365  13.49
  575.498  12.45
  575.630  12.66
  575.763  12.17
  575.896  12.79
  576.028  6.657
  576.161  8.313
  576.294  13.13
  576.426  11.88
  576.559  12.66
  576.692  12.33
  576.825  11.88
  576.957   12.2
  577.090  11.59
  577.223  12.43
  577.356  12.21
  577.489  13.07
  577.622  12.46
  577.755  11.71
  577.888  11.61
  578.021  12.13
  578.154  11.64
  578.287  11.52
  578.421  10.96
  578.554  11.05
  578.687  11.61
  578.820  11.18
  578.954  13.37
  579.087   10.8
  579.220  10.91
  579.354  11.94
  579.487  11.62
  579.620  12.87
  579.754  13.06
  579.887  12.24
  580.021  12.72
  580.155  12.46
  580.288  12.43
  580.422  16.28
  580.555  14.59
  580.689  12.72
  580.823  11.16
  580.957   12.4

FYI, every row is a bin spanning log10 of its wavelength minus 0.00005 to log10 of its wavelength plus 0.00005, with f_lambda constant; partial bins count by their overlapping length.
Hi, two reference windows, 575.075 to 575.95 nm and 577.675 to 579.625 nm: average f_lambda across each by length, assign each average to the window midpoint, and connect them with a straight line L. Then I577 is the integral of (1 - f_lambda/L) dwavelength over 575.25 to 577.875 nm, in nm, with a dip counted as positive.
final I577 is 0.07 nm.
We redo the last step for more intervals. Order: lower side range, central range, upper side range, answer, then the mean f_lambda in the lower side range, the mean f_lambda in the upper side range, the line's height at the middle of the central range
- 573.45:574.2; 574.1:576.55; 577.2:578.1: 0.12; 13.1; 12.2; 12.8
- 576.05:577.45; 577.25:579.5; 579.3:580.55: 0.10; 11.7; 13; 12.4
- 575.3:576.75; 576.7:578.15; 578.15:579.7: -0.06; 11.7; 11.6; 11.7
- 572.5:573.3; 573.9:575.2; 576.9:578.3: -0.11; 11.8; 12.1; 11.9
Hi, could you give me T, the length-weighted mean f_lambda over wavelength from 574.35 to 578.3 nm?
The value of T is 12.1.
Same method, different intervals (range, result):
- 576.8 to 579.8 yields 11.9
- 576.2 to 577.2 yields 12.1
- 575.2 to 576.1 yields 11.7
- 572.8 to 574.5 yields 12.6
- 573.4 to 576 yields 12.8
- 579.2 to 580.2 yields 12.3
